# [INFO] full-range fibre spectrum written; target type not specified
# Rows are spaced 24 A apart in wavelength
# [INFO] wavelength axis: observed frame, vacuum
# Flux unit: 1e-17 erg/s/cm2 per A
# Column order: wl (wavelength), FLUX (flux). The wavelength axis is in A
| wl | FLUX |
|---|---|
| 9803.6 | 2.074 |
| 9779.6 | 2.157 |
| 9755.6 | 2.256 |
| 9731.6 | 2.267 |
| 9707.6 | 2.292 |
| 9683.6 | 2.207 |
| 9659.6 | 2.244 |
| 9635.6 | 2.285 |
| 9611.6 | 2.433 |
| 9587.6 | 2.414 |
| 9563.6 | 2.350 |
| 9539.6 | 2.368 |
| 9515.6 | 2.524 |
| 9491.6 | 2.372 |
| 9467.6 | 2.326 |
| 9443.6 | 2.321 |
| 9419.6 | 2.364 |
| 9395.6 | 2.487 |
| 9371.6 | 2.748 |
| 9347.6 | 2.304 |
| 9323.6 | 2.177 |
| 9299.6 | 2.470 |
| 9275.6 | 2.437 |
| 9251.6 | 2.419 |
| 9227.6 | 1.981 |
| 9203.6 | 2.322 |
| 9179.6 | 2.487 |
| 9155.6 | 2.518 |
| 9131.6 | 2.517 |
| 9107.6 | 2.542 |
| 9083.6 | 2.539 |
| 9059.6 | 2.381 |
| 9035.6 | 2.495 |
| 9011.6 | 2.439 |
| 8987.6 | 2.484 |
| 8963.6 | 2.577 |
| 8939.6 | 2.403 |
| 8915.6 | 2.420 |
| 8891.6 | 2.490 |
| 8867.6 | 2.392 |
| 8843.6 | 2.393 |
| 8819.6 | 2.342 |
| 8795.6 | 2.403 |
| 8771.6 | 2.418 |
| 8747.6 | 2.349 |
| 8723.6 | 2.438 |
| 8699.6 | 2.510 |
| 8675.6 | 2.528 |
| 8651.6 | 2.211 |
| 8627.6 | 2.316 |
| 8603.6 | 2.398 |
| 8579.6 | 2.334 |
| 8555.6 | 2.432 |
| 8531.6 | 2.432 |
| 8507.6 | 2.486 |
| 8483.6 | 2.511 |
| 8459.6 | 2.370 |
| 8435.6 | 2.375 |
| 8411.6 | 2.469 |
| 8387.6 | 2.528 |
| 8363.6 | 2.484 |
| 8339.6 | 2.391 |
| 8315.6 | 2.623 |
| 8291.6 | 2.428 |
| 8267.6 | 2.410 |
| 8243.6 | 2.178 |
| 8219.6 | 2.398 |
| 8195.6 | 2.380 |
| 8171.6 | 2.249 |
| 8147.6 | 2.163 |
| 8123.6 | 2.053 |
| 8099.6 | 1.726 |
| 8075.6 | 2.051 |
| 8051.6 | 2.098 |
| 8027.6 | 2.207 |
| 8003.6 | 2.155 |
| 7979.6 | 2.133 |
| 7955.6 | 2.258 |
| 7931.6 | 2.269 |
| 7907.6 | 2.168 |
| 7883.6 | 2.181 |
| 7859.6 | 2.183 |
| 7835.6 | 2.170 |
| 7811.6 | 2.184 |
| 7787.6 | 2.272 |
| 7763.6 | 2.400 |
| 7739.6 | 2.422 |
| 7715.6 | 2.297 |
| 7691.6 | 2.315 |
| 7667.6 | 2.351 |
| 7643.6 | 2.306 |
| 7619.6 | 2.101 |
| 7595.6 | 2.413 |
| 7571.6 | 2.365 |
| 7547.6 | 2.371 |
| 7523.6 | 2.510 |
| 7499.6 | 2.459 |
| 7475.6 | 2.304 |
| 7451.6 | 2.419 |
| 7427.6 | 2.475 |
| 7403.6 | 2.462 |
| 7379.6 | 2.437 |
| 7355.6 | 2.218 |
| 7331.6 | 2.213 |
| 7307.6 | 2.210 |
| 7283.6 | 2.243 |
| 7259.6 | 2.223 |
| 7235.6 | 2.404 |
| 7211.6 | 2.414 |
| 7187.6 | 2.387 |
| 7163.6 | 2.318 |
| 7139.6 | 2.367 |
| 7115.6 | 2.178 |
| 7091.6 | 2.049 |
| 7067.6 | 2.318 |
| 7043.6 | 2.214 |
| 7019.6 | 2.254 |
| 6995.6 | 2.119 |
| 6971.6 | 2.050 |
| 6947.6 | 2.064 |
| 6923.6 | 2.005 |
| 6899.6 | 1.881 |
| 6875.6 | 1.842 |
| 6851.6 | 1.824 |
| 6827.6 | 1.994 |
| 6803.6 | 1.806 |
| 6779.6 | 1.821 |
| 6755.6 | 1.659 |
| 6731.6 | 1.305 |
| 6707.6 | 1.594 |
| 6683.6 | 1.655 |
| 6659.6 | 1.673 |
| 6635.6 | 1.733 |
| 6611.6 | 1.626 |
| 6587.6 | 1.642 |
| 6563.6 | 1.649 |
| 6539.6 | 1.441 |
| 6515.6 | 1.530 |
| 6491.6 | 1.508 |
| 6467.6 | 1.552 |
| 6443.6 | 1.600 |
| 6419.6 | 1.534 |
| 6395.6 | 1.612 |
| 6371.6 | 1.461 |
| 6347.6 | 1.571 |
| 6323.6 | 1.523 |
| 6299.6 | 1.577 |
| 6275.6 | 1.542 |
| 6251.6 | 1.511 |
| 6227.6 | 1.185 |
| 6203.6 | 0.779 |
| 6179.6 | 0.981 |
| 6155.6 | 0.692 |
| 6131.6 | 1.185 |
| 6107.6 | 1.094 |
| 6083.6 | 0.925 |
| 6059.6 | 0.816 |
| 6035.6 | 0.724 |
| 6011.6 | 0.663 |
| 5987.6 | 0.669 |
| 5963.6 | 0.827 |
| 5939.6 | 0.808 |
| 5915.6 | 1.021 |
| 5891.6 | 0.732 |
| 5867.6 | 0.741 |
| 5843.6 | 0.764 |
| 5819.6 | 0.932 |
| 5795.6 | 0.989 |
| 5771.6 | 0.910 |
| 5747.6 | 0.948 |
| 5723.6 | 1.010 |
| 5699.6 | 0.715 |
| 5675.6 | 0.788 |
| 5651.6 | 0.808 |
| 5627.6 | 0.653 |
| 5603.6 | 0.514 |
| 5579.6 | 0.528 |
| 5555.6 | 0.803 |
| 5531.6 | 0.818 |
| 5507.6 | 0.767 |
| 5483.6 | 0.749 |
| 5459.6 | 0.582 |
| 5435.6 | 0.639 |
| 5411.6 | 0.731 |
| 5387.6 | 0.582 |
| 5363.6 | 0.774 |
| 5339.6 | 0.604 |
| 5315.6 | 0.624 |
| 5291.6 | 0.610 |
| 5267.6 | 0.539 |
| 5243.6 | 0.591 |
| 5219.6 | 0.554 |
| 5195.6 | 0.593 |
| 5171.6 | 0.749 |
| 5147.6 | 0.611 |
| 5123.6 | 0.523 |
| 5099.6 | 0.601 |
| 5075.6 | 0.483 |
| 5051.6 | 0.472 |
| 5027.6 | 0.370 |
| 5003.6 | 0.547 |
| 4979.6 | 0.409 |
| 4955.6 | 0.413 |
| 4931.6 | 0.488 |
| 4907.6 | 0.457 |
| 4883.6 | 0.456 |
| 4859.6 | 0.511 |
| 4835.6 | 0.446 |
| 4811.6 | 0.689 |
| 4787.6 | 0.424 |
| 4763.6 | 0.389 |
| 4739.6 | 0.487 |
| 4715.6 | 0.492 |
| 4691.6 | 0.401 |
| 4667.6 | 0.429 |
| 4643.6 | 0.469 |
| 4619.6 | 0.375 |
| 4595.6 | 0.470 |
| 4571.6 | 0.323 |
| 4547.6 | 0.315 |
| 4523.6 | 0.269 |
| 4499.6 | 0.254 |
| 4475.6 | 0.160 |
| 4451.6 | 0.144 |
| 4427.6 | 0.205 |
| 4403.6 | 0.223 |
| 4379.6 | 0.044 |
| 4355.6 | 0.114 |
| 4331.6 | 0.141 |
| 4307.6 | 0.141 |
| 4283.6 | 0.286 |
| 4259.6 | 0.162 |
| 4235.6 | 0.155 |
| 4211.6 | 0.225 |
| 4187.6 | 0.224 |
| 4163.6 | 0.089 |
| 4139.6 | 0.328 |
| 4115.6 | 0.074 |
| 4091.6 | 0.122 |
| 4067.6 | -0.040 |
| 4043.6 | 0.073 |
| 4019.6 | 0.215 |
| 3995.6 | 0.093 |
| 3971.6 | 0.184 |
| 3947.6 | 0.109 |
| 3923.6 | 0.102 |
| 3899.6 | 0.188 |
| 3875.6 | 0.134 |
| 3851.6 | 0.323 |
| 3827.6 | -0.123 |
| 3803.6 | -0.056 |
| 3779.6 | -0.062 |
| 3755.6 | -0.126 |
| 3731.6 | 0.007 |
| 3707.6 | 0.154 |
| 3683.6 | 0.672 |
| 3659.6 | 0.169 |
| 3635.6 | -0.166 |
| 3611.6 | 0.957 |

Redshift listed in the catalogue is 0.565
